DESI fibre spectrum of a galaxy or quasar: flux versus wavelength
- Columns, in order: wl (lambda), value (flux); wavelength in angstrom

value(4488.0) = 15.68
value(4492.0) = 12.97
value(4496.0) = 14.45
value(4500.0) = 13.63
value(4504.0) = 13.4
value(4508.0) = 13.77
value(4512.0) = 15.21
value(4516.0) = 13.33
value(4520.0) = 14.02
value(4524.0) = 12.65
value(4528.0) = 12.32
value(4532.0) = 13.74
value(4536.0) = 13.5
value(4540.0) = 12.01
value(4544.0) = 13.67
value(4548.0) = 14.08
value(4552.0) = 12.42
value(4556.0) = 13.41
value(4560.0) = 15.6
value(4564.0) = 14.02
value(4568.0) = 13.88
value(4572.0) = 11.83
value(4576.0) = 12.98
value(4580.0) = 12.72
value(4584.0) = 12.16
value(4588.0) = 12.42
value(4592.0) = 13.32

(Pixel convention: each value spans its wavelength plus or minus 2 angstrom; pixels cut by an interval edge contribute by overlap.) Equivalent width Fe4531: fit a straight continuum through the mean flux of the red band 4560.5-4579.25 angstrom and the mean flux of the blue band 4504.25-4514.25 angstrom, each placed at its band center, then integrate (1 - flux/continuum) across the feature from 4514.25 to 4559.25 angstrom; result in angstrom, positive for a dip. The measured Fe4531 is 1.9 angstrom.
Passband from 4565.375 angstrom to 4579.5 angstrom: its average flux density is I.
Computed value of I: 12.9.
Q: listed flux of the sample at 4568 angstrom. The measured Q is 13.88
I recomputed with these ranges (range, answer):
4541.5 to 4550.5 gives 13.7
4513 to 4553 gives 13.2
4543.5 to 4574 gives 13.6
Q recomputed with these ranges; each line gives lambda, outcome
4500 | 13.63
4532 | 13.74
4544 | 13.67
